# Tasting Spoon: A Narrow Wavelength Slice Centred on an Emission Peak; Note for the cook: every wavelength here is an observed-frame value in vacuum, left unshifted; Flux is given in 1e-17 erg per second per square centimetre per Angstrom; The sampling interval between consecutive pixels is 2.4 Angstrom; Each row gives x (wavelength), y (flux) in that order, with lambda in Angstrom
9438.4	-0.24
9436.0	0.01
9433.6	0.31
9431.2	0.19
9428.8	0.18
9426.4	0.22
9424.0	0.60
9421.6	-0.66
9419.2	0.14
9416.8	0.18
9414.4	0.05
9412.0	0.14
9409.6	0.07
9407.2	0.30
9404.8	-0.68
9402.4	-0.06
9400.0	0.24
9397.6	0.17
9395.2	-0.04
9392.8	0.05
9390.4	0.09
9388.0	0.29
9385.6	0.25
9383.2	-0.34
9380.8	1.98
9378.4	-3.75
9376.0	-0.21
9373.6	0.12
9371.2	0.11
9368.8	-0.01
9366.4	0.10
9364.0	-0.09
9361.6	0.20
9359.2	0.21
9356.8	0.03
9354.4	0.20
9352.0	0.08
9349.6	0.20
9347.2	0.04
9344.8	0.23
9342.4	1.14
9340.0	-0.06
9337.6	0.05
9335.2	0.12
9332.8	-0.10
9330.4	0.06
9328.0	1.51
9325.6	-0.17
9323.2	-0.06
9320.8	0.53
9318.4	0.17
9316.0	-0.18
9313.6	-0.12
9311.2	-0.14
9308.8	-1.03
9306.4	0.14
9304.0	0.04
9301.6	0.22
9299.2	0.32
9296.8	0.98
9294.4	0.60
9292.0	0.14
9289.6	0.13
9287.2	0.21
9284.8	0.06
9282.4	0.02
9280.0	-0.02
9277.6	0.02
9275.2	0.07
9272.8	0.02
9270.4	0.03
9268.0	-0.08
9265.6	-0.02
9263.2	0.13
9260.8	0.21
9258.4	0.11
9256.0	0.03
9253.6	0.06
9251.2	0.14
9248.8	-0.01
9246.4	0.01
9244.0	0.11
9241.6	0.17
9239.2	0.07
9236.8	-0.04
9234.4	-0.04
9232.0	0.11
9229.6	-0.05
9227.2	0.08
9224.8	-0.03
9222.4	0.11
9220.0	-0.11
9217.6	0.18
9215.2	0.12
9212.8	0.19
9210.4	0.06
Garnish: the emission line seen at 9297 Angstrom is H-beta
